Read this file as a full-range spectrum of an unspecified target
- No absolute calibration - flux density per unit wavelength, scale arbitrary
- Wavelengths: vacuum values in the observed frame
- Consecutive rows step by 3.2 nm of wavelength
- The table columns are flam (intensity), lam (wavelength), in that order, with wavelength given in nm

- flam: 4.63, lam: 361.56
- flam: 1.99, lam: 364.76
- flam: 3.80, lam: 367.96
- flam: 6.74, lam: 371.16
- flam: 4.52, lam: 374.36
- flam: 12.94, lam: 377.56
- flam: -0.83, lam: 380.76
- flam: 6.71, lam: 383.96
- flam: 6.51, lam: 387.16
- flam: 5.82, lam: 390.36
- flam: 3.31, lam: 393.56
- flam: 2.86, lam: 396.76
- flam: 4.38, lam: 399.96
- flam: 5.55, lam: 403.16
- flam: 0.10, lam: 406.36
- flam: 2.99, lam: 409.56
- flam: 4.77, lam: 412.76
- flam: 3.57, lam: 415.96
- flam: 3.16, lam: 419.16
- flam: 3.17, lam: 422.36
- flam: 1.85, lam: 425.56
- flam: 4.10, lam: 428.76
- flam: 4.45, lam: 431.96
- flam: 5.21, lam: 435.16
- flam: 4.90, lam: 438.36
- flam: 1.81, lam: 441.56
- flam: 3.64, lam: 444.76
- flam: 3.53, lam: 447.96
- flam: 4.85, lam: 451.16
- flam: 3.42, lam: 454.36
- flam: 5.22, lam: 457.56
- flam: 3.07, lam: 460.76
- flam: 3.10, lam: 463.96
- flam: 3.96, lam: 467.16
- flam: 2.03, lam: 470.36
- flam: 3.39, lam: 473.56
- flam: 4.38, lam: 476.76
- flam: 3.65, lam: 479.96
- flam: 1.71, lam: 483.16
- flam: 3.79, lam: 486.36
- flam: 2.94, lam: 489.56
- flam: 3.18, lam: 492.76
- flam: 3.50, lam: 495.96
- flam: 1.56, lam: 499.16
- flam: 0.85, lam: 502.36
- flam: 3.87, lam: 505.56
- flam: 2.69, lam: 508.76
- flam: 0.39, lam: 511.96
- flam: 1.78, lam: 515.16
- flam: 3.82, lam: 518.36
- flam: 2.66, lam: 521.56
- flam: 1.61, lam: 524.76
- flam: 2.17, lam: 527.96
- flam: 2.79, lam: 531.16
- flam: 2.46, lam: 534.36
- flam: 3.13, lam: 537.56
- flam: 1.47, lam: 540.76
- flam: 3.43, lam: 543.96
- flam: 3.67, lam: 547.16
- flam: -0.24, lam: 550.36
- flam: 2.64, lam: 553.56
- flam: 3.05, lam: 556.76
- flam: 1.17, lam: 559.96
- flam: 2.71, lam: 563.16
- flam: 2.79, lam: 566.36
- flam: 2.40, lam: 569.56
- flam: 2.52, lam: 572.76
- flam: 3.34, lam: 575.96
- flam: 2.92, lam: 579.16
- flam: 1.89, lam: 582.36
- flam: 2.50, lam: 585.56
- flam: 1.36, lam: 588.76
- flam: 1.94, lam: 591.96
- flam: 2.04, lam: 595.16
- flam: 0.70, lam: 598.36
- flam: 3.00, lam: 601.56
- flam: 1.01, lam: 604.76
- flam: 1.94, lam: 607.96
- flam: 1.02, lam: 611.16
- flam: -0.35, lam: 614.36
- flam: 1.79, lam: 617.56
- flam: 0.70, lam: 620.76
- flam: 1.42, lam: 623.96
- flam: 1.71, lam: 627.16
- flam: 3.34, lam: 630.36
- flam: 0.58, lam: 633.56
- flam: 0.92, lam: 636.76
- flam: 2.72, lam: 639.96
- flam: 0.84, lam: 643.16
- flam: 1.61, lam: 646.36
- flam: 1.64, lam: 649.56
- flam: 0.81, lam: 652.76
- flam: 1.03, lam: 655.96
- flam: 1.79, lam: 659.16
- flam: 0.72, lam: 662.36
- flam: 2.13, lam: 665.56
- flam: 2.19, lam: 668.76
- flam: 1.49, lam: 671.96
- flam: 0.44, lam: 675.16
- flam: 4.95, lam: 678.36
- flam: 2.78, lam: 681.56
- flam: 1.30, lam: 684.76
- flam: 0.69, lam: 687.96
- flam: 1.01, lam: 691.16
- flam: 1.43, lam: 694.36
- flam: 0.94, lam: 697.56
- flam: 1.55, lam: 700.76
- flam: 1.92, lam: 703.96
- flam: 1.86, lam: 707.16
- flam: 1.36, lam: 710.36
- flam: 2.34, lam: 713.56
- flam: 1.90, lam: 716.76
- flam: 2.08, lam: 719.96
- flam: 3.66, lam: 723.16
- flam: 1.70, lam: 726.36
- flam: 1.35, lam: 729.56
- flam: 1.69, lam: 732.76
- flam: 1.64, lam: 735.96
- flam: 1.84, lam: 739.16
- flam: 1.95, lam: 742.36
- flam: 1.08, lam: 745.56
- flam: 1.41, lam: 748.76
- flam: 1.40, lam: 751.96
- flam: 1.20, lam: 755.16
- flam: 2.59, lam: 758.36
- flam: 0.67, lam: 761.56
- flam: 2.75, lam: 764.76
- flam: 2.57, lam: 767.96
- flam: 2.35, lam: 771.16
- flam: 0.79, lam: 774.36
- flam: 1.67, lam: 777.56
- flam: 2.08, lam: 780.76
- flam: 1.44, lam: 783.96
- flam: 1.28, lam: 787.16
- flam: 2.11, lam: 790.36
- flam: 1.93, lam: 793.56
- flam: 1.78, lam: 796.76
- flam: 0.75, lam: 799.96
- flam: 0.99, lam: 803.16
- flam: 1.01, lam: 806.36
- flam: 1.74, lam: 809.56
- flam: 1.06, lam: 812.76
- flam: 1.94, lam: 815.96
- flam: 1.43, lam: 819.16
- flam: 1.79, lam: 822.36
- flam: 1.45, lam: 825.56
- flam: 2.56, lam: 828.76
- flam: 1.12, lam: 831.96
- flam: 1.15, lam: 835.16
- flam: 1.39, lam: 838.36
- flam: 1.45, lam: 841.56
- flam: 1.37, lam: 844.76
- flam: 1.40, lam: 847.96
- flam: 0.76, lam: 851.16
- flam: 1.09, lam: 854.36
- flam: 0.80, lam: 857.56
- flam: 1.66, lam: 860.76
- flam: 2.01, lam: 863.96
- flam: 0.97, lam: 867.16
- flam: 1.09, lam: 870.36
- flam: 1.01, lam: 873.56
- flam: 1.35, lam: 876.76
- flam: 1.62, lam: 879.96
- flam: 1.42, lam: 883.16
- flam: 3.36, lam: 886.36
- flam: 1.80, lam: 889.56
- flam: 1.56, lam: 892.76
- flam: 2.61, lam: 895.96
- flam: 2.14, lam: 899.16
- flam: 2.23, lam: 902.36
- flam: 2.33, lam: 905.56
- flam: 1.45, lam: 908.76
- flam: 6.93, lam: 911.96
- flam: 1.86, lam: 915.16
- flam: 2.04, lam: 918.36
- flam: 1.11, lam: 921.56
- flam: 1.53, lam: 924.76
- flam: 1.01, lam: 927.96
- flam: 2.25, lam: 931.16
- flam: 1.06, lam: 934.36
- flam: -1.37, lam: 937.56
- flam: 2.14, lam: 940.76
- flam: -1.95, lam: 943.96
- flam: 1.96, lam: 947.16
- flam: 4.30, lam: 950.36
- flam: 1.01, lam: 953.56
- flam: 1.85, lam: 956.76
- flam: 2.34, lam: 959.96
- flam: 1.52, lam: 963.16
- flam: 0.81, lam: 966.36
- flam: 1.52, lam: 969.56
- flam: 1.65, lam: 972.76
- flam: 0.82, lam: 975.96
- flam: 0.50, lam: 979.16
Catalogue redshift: 0.82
